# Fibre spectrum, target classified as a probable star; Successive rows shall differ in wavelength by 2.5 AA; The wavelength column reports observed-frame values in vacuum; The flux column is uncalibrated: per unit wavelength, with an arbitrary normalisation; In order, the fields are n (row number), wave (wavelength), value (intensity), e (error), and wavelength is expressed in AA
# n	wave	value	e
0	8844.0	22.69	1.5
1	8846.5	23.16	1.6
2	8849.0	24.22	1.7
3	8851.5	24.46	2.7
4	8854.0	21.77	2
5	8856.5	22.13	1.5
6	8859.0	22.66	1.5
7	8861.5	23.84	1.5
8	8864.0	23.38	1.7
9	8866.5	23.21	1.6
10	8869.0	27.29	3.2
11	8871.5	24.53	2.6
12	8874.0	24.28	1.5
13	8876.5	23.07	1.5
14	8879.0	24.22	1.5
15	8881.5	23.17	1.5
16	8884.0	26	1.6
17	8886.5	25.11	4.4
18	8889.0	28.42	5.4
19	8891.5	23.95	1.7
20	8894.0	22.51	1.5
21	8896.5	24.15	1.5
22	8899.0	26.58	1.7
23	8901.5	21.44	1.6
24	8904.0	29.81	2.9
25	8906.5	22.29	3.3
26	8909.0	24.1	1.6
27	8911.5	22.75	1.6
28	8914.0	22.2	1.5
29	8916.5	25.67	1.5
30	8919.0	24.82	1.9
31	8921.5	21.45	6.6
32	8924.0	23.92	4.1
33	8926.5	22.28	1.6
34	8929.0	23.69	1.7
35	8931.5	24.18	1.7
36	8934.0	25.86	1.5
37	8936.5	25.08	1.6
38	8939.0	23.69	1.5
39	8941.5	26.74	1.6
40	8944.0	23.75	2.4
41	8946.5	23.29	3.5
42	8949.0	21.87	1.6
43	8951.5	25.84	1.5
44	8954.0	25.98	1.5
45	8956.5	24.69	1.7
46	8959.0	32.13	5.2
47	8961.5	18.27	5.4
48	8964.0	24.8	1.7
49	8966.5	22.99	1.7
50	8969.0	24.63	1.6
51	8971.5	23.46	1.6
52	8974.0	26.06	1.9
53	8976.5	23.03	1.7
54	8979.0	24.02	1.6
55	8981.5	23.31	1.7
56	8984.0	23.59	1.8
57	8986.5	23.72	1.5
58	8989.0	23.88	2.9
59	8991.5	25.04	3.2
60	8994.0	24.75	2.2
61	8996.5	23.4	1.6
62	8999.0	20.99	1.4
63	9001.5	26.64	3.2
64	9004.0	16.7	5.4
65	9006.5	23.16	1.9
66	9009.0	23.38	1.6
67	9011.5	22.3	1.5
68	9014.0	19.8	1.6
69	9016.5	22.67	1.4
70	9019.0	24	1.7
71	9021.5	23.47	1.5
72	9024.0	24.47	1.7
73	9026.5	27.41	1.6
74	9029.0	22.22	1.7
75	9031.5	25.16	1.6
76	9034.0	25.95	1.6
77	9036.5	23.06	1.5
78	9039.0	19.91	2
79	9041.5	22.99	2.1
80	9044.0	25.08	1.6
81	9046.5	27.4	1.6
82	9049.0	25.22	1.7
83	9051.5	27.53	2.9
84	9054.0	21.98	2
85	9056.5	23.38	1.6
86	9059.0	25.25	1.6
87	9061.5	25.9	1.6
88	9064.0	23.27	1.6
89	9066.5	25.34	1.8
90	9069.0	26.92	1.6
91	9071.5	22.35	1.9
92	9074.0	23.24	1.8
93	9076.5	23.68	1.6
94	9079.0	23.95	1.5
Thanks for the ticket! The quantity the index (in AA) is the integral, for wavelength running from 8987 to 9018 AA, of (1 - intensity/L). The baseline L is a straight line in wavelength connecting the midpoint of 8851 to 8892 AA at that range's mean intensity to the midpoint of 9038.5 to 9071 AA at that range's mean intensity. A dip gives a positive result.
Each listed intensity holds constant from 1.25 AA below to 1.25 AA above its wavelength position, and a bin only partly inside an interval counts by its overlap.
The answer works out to 2.3 AA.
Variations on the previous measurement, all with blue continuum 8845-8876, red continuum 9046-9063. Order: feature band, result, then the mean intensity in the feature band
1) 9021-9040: 0.69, 24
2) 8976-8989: 0.53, 23.6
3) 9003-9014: 1.54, 21.3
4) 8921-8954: 0.23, 24.1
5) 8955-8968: -0.09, 24.6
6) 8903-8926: 0.11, 24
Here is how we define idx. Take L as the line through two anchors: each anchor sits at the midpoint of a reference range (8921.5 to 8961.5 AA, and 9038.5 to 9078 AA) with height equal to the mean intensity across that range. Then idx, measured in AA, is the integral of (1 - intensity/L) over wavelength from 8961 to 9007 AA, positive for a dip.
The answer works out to 2.13 AA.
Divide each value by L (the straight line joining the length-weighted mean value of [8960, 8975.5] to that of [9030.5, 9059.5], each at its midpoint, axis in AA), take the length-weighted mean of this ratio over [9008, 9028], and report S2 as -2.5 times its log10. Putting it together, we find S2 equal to 0.03 mag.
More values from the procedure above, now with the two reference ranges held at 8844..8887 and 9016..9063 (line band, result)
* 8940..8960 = -0.06 mag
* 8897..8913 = -0.02 mag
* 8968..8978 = 0.00 mag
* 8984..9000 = 0.03 mag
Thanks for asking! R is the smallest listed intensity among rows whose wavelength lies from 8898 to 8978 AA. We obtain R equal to 18.27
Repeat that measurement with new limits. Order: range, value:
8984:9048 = 16.7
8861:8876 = 23.21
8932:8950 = 21.87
